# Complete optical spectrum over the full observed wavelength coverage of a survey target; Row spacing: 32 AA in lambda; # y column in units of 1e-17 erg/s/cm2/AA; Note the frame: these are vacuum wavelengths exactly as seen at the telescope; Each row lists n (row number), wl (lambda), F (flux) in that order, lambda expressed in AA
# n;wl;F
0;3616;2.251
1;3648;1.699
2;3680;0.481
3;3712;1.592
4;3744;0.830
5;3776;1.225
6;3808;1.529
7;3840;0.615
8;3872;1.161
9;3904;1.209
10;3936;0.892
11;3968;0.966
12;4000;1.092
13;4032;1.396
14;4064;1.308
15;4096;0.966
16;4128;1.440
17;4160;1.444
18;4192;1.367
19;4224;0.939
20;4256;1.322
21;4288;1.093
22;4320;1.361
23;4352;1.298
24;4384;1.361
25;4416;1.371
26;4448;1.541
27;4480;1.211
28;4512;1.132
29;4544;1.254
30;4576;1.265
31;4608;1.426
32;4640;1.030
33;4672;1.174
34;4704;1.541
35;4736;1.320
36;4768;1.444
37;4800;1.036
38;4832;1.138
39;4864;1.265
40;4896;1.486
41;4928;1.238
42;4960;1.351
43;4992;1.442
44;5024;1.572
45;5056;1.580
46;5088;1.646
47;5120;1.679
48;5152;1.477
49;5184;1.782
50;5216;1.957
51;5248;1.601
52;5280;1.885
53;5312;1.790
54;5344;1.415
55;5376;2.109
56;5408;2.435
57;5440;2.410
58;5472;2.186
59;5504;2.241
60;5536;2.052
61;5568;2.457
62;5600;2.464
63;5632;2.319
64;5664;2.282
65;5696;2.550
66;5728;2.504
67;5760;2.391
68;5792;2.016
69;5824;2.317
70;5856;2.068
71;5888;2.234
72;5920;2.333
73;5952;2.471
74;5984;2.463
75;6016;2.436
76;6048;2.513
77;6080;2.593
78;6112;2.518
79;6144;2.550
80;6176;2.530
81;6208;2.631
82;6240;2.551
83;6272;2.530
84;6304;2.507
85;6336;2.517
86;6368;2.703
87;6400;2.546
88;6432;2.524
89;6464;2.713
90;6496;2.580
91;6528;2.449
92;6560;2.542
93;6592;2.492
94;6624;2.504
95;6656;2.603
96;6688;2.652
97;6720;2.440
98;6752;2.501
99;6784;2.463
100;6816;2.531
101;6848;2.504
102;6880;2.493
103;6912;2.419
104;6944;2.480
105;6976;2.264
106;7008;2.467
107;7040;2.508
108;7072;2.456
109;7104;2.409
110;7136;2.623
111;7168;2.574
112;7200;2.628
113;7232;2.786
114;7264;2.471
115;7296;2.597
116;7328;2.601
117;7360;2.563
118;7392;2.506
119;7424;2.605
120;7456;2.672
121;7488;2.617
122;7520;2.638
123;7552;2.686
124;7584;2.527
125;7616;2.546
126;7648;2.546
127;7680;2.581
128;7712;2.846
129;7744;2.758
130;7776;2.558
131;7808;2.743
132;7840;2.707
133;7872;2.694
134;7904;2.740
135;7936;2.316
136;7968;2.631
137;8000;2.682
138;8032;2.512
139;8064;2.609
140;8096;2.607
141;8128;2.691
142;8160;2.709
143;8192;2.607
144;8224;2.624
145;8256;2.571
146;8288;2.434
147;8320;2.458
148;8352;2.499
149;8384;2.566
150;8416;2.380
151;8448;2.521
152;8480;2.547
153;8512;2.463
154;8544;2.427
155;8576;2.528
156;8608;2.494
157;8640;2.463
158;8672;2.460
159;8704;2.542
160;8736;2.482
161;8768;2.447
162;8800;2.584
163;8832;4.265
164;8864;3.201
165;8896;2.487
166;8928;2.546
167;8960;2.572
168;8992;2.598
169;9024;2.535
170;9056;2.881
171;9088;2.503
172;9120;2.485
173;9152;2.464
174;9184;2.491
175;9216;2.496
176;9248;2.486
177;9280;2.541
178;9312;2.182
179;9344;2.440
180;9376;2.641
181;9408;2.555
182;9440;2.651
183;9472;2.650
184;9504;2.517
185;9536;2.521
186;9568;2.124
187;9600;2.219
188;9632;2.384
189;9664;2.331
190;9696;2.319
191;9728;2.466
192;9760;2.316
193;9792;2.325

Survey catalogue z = 0.347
